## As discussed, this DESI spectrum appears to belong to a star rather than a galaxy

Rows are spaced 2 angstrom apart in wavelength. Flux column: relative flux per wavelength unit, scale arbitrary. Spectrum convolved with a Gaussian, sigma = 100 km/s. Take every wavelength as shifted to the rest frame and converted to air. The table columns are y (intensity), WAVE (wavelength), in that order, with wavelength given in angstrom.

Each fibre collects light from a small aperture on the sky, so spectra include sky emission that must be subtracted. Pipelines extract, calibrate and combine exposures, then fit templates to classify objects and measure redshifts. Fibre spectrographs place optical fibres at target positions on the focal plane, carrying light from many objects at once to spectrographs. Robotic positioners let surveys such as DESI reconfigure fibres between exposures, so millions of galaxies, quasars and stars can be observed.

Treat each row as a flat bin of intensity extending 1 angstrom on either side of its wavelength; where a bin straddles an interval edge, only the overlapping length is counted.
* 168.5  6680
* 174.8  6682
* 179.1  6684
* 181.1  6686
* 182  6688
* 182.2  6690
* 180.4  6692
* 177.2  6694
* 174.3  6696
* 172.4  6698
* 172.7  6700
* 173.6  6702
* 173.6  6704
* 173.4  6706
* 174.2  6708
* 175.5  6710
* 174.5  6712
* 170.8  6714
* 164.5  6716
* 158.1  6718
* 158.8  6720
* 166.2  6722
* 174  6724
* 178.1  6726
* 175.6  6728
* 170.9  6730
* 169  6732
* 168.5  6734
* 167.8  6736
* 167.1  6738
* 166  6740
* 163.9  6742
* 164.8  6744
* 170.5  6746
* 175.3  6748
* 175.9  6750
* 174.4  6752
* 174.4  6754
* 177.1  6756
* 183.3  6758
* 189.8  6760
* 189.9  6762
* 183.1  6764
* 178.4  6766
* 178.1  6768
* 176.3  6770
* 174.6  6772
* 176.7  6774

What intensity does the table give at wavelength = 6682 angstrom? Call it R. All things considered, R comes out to 174.8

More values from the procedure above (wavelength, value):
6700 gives 172.7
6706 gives 173.4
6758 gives 183.3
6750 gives 175.9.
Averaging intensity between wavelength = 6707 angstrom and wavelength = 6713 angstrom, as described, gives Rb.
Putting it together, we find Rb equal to 175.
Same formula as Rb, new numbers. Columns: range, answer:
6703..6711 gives 174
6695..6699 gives 173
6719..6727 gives 169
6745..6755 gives 174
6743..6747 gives 168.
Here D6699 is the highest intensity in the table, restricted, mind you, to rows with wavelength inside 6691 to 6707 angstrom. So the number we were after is 180.4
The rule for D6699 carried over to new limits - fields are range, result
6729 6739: 170.9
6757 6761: 189.8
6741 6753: 175.9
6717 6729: 178.1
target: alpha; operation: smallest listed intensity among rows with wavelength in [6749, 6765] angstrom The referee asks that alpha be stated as 174.4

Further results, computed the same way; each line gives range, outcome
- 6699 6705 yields 172.7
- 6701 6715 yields 170.8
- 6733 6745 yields 163.9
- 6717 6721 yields 158.1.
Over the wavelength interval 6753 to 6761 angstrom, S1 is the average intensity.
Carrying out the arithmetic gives 181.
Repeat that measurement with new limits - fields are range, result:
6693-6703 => 174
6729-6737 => 169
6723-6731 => 175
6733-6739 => 168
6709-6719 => 169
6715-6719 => 161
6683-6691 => 181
